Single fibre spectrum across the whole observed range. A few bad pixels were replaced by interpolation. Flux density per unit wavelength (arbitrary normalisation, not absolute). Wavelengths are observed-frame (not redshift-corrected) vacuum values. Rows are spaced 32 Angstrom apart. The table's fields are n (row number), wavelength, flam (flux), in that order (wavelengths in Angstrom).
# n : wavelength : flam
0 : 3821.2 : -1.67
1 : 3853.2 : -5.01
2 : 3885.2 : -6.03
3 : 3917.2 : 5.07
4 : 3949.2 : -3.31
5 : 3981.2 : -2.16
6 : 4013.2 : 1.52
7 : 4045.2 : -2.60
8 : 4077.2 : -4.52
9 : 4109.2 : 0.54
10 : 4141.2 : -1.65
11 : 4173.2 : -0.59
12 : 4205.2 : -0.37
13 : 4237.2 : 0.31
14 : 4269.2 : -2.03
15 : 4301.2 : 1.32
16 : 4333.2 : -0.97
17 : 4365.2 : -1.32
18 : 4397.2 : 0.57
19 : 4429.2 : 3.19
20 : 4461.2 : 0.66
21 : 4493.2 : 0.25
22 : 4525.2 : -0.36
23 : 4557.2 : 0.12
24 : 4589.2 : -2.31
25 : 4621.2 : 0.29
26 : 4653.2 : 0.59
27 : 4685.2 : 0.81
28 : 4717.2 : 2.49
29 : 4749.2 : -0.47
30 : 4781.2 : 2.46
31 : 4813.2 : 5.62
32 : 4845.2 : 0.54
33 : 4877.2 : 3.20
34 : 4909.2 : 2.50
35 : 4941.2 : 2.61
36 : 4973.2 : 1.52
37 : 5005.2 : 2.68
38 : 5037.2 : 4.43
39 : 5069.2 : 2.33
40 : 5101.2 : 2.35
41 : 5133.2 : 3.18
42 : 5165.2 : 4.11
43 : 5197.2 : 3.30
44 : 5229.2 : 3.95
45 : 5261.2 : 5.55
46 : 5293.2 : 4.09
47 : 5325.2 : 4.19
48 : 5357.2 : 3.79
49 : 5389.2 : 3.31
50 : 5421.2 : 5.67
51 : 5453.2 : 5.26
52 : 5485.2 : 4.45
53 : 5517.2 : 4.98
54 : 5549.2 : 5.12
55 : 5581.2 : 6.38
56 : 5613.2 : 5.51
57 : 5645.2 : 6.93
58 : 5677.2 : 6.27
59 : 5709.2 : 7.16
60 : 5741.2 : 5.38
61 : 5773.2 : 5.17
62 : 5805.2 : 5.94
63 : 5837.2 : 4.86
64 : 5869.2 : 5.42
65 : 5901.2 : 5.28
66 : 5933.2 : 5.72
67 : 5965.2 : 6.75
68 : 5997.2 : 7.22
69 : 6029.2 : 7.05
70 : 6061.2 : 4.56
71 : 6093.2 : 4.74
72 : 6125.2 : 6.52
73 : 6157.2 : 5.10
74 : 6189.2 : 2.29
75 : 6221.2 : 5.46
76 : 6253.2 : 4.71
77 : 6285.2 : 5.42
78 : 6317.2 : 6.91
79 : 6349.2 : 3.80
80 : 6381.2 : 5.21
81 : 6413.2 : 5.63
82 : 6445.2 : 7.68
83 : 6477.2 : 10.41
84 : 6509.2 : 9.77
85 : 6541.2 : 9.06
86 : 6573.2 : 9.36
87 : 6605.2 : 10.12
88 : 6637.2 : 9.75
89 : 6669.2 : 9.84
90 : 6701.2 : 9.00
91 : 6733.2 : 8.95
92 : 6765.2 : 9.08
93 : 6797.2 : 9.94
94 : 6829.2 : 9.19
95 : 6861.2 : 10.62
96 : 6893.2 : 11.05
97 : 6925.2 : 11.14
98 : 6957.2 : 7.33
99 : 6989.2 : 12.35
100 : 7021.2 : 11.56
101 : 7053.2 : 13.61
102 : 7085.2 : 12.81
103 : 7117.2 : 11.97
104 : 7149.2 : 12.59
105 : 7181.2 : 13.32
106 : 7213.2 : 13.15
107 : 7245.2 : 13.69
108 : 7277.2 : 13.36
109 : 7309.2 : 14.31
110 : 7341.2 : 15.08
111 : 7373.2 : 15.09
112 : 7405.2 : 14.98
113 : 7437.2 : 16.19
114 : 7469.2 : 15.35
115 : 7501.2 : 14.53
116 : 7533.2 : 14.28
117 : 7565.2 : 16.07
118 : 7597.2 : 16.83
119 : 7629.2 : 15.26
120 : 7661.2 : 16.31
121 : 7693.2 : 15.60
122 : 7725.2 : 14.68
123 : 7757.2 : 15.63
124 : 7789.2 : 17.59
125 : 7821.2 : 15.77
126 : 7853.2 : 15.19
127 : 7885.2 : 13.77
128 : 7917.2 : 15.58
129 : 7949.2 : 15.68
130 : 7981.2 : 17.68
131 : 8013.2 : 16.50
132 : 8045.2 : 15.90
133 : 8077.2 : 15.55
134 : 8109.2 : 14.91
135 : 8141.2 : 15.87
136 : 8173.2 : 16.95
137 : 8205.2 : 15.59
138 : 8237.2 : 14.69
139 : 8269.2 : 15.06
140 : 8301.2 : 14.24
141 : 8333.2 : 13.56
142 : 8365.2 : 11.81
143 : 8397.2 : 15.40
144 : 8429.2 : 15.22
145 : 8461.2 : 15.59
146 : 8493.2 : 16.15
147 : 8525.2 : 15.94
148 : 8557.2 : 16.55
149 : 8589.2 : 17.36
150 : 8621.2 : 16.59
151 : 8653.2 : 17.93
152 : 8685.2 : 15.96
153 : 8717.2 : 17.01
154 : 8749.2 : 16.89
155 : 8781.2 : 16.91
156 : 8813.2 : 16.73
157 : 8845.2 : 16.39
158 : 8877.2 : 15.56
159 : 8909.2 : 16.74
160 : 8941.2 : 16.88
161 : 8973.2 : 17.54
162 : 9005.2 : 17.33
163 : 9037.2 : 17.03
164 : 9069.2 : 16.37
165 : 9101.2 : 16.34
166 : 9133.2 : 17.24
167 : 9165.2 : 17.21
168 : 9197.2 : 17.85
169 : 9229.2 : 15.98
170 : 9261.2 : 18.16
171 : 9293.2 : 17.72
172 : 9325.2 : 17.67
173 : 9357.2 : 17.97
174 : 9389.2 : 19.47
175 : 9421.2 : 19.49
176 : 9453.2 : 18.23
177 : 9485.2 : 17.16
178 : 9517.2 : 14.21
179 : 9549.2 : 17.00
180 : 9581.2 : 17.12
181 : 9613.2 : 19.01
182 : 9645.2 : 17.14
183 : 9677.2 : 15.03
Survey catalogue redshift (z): 0.616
